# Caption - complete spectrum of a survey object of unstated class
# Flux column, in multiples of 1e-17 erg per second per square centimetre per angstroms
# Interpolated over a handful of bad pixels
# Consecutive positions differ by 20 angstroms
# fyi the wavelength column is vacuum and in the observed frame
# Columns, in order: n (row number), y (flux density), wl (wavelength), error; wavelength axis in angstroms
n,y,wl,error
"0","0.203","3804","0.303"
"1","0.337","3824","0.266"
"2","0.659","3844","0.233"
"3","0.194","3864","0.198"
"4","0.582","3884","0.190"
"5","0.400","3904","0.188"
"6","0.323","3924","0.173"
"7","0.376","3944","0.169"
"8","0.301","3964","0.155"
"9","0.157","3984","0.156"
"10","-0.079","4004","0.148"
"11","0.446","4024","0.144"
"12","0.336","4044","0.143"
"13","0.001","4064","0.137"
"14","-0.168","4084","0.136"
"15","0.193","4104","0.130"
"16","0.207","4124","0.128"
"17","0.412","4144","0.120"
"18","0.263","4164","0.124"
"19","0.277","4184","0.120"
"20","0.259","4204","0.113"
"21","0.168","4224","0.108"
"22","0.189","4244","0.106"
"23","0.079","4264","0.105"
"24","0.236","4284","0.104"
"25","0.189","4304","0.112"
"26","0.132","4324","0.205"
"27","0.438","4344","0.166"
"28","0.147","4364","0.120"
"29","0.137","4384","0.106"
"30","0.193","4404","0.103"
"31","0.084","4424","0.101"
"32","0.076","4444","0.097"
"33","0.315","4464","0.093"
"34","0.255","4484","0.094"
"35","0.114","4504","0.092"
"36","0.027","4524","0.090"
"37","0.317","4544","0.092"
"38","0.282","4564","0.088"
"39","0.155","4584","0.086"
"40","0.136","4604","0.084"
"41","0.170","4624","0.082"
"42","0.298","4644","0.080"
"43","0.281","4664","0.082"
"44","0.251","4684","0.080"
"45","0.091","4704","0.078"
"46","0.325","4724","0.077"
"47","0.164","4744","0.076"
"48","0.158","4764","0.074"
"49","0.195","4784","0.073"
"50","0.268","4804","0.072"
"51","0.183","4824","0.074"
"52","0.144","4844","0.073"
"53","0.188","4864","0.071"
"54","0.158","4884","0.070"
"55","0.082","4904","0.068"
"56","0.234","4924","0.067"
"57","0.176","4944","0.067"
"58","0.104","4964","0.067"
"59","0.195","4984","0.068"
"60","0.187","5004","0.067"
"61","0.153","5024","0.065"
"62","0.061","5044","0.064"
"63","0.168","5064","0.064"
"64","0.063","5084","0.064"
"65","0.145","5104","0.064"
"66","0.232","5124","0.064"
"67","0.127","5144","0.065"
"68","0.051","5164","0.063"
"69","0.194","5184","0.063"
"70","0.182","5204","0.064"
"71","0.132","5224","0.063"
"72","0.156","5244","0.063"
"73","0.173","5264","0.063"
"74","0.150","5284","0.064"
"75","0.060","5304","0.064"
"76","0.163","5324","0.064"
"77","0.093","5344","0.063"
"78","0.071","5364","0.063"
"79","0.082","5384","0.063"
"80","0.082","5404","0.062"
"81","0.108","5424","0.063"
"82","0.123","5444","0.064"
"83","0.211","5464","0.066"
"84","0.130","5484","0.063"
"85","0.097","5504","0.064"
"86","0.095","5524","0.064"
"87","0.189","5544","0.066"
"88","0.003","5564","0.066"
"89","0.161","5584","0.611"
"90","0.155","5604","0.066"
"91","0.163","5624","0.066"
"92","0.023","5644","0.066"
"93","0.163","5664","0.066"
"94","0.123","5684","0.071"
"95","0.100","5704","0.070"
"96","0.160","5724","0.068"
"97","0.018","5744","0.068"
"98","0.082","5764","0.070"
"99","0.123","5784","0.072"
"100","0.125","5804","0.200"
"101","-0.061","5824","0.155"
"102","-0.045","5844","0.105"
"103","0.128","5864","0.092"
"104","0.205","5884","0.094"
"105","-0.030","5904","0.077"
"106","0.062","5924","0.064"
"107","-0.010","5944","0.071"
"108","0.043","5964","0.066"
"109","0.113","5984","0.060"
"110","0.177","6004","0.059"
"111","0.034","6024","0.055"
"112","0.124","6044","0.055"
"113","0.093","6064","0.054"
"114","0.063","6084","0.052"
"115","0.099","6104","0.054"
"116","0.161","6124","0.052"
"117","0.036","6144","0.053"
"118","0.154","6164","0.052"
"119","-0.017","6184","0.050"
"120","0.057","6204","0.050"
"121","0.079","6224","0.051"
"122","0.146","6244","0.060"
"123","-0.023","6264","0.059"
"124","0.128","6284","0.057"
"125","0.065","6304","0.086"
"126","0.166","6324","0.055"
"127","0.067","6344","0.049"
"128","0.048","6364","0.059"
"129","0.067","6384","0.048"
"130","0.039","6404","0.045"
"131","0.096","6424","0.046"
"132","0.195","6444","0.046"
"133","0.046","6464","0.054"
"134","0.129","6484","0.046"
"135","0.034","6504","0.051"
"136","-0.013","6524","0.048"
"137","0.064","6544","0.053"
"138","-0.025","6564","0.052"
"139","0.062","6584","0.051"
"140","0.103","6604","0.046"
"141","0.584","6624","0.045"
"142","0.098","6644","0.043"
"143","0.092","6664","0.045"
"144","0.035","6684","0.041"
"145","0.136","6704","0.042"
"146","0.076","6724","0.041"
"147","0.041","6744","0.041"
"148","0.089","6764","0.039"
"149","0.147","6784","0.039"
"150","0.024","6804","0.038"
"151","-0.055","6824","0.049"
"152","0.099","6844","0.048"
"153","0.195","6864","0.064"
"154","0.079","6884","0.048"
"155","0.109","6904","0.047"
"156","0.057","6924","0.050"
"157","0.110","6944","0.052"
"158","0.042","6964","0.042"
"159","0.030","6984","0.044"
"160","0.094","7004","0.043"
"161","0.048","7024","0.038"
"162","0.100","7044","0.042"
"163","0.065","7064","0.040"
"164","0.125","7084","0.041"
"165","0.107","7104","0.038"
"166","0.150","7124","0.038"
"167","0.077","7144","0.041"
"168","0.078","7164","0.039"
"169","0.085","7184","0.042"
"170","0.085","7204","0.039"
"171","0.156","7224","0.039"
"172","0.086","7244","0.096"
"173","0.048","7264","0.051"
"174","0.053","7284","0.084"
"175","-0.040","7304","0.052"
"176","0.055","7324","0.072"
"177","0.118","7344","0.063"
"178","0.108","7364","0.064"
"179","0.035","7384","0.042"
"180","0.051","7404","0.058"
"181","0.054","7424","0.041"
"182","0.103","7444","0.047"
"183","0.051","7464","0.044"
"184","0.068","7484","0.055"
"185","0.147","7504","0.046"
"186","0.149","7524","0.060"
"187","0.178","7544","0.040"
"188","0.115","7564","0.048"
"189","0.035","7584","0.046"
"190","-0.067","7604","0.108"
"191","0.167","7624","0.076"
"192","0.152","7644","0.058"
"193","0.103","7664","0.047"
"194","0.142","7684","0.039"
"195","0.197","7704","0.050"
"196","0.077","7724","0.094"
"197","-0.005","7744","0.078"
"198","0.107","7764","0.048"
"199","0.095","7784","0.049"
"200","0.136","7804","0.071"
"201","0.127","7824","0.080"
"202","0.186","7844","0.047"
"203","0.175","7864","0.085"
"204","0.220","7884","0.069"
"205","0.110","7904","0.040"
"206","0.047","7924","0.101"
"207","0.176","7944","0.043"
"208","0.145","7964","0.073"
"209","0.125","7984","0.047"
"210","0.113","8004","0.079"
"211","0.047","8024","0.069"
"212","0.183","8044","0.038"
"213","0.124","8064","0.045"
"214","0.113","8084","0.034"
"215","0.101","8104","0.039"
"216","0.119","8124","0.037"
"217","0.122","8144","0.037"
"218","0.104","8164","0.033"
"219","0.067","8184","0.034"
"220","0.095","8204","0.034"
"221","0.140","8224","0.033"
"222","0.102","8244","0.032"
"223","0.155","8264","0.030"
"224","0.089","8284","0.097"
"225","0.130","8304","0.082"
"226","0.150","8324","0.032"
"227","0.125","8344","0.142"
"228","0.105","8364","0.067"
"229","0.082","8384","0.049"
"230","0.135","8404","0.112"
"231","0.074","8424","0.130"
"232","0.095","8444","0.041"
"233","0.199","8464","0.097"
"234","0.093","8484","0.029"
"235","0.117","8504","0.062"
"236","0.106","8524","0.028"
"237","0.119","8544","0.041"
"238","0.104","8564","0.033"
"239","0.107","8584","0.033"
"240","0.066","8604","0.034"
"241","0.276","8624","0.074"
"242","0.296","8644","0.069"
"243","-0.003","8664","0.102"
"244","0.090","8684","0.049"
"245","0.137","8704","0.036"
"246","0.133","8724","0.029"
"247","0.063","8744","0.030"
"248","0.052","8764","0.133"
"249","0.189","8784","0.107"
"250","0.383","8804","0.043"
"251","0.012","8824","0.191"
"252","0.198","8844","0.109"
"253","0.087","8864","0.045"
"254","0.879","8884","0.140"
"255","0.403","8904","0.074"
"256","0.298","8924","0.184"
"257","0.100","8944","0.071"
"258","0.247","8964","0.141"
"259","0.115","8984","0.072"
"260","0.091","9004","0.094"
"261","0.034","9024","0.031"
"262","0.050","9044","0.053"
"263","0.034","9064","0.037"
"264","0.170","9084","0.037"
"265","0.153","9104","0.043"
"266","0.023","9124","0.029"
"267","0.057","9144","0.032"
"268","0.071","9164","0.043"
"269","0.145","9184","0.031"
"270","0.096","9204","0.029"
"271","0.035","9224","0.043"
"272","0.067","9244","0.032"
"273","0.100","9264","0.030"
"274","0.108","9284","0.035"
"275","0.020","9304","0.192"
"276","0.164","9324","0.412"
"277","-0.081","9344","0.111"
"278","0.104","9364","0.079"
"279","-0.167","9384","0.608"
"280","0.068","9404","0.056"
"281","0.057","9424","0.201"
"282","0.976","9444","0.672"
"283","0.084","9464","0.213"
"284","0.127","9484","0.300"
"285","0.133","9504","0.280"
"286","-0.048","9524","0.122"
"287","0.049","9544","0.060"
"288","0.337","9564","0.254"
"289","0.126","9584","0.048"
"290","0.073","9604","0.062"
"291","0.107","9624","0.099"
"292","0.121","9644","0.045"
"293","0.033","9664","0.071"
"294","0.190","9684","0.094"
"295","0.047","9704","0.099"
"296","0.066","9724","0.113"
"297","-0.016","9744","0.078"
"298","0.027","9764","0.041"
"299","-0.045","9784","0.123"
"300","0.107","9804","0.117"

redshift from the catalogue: 0.776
